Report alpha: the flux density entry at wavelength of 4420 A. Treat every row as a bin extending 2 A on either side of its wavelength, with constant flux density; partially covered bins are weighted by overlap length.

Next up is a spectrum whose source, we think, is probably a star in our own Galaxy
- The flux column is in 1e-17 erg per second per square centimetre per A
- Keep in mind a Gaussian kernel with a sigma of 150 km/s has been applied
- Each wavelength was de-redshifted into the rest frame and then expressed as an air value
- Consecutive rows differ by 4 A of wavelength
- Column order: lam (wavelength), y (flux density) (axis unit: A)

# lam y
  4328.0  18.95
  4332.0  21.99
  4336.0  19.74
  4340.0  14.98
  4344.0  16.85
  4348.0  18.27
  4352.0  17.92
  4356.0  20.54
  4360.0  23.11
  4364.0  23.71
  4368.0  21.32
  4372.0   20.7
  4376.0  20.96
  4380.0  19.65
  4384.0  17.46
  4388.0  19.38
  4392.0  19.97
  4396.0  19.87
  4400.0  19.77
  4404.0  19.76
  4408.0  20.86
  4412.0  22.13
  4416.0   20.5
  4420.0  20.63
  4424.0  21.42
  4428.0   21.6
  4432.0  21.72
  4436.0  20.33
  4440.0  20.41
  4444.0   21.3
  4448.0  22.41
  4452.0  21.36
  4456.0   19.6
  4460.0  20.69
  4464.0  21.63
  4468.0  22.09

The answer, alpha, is 20.63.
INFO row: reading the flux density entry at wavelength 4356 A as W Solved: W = 20.54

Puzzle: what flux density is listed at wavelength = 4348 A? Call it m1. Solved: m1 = 18.27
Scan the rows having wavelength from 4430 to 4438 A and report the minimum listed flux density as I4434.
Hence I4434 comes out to 20.33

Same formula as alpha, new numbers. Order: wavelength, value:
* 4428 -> 21.6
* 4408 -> 20.86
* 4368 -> 21.32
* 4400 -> 19.77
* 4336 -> 19.74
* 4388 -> 19.38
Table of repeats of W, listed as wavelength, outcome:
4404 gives 19.76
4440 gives 20.41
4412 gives 22.13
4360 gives 23.11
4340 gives 14.98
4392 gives 19.97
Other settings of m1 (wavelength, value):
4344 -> 16.85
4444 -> 21.3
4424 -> 21.42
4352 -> 17.92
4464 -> 21.63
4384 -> 17.46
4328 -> 18.95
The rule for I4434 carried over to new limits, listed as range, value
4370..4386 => 17.46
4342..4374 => 16.85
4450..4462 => 19.6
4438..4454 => 20.41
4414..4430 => 20.5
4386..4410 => 19.38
